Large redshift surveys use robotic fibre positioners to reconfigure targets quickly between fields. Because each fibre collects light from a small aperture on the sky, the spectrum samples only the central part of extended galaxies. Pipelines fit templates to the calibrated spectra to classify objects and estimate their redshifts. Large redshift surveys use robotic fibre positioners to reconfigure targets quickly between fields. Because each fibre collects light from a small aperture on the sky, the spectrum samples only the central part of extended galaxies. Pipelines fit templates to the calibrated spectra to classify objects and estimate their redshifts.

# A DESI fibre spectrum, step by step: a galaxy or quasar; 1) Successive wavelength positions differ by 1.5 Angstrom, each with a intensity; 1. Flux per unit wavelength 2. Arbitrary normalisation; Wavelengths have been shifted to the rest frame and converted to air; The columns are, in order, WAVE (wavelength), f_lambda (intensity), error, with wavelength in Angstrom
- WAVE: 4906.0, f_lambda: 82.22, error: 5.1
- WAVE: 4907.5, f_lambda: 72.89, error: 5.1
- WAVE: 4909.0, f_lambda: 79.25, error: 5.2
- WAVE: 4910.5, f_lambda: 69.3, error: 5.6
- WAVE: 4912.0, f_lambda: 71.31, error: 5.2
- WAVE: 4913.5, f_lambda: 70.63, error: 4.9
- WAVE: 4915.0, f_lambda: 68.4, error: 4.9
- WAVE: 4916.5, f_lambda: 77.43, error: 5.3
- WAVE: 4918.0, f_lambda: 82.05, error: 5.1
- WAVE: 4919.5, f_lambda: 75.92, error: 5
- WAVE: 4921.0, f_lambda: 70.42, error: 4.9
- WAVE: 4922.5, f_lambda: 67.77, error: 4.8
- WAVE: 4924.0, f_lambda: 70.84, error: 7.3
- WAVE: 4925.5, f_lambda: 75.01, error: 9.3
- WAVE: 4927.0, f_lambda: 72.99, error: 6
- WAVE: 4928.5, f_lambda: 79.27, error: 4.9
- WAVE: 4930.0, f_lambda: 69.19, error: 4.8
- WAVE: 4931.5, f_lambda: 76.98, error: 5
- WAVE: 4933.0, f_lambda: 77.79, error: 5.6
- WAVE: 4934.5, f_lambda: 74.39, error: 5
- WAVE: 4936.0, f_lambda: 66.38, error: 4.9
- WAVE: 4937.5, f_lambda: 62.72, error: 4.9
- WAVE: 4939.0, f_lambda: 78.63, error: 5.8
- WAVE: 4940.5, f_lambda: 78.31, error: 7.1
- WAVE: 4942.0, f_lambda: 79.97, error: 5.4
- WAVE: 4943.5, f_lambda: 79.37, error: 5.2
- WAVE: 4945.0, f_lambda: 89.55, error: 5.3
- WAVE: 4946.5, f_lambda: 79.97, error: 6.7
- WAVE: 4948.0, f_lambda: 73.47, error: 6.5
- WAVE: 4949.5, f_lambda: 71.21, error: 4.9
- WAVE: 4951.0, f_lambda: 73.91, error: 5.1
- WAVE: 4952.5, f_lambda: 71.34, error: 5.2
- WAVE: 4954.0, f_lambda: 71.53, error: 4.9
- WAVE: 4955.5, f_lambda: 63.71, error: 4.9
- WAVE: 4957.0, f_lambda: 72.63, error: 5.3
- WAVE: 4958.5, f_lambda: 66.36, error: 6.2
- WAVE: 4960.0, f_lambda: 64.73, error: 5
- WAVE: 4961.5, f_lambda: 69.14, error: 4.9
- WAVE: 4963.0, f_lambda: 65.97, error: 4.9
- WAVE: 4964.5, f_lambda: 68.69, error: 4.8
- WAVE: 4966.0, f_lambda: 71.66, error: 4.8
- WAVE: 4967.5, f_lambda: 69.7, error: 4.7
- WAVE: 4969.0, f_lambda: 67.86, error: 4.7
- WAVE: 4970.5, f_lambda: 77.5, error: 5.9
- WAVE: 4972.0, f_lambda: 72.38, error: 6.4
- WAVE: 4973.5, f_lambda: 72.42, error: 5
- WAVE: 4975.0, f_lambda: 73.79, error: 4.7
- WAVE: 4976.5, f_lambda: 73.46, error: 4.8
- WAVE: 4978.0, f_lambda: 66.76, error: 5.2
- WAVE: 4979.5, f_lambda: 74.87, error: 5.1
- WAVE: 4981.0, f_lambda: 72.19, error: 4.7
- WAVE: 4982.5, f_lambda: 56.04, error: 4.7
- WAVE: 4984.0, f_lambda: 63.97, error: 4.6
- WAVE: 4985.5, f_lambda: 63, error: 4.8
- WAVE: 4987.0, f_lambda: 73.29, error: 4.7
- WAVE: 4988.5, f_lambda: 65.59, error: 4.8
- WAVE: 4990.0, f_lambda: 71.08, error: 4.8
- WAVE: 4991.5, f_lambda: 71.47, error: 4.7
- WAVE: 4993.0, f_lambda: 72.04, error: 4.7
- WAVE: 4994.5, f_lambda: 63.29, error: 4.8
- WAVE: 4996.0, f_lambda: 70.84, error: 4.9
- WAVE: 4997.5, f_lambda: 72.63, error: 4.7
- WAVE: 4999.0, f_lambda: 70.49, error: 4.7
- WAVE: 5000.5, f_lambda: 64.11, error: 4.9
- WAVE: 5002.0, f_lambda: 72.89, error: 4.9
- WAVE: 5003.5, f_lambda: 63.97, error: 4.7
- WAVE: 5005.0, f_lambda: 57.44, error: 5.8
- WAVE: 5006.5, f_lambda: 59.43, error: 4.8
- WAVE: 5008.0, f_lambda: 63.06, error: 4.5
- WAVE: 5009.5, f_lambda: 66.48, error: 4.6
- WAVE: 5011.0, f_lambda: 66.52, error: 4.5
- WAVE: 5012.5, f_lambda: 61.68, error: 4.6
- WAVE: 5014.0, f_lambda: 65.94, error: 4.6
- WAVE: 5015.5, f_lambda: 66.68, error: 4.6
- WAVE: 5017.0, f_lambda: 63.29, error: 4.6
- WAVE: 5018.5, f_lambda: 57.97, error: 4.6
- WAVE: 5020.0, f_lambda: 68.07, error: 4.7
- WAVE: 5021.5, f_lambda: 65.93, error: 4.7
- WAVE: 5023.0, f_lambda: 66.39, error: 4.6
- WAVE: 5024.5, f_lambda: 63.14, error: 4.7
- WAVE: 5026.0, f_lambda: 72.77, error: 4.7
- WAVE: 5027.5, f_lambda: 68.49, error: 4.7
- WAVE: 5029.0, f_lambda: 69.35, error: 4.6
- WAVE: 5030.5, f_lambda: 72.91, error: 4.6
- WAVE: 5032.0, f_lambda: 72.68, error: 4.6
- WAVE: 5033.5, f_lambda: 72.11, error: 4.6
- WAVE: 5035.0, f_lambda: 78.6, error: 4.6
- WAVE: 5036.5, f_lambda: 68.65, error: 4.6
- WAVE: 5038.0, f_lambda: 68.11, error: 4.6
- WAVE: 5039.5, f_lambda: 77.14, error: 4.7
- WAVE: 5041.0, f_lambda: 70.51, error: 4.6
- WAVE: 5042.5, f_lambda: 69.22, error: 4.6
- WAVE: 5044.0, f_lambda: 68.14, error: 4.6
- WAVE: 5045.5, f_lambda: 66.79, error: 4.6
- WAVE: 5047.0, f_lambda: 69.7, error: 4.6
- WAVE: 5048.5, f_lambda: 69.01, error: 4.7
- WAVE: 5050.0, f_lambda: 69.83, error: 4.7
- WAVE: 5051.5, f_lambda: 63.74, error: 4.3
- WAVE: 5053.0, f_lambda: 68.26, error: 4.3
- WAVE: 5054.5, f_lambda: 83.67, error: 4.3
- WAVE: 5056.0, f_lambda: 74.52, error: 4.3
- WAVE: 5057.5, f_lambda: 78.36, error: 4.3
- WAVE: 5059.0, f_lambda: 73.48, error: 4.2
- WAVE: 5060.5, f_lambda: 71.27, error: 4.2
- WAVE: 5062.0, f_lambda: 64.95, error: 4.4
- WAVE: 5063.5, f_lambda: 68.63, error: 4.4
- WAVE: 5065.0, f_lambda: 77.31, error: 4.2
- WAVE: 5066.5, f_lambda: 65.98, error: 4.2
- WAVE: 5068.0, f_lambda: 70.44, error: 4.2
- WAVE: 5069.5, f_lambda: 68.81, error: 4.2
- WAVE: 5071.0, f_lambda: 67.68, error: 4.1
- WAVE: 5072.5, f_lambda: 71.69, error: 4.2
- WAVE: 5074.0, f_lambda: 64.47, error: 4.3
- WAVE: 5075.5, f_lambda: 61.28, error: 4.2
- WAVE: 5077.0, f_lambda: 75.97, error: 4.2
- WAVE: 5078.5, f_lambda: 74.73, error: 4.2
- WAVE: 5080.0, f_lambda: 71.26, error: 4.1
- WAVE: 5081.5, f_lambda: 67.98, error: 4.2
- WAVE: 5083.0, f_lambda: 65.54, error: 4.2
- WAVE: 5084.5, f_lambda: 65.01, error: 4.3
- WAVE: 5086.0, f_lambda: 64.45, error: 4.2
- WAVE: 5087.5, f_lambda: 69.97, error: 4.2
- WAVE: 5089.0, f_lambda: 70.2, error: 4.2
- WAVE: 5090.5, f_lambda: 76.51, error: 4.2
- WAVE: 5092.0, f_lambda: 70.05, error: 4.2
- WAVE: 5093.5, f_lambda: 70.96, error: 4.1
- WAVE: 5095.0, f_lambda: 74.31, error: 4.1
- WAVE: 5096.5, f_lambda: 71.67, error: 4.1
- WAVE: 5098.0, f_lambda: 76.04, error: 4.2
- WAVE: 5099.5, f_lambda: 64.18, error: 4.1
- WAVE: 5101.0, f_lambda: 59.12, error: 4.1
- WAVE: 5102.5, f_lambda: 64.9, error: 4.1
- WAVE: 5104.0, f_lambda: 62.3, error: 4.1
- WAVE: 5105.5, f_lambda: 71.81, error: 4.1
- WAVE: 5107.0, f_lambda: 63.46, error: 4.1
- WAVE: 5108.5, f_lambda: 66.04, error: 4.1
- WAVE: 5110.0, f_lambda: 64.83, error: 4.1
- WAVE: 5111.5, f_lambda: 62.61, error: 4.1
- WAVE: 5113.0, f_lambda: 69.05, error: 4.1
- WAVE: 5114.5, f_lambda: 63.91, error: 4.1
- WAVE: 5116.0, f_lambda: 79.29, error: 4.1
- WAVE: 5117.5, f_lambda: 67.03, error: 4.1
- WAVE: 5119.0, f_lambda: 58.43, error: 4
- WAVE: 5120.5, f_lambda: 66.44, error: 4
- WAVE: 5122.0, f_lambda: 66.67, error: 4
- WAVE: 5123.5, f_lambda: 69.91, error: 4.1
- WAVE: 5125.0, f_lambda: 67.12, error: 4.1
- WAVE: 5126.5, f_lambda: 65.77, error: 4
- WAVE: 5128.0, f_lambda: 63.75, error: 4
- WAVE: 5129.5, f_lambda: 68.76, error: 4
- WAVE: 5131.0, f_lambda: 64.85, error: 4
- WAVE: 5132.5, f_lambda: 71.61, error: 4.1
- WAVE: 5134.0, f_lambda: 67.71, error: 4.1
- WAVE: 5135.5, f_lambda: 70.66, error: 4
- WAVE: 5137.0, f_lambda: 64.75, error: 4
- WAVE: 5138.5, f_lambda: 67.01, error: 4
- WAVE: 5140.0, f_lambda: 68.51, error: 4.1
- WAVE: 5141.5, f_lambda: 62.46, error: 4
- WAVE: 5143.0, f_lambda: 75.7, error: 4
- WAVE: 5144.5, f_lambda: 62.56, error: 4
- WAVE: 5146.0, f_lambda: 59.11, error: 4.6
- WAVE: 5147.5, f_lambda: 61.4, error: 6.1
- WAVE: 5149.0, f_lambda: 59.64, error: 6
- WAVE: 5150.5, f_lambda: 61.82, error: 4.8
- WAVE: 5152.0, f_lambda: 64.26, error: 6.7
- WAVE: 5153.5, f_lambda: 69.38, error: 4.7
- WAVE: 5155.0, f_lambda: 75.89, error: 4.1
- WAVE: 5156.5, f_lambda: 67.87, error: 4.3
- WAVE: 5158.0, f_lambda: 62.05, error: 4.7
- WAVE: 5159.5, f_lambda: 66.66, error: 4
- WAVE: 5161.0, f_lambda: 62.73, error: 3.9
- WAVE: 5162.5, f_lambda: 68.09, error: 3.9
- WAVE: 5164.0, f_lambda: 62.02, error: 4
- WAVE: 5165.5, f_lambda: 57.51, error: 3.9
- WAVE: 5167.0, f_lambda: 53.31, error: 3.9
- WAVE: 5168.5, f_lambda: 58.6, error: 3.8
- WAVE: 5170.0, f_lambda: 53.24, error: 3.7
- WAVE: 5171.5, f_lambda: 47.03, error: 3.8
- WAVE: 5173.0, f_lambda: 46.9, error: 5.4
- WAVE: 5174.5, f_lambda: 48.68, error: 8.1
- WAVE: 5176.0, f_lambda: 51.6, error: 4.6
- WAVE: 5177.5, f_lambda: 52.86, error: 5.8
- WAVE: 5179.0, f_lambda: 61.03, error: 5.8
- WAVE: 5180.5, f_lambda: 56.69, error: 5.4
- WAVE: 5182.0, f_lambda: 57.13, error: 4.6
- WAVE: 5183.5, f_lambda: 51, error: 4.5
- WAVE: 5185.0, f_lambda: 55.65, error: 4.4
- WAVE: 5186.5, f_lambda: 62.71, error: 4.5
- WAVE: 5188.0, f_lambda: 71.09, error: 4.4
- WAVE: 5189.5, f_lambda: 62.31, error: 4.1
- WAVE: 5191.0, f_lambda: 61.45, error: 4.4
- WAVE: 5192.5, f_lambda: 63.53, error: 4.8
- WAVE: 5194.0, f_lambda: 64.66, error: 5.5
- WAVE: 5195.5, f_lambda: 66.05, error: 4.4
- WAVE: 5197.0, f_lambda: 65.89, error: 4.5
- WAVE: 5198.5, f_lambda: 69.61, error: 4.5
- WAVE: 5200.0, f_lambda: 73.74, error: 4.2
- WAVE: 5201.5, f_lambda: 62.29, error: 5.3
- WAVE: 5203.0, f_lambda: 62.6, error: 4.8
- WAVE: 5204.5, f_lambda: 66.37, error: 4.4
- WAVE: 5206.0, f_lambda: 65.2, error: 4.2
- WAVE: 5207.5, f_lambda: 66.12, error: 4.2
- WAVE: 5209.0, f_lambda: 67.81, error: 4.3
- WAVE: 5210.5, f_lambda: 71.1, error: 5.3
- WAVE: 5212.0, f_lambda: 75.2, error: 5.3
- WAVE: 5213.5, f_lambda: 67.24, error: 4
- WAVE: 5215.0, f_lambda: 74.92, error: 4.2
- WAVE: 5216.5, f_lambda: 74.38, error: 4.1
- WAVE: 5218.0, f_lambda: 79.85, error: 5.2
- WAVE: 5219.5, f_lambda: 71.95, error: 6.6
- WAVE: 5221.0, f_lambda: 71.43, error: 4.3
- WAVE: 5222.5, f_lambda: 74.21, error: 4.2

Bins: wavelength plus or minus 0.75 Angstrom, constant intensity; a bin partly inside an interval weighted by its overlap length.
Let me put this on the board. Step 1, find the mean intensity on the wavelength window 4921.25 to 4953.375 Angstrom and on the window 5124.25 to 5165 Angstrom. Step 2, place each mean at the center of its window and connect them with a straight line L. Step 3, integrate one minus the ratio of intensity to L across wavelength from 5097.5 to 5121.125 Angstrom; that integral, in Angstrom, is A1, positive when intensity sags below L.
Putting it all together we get 0.5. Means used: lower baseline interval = 74.6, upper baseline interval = 66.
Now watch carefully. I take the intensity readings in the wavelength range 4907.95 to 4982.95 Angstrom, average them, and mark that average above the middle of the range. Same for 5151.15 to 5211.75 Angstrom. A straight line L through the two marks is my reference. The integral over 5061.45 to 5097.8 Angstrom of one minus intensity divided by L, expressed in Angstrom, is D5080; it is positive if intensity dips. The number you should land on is -1.74 Angstrom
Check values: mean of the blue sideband 72.6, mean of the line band 69.7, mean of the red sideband 61.9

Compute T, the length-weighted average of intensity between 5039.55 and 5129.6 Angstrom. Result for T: 68.9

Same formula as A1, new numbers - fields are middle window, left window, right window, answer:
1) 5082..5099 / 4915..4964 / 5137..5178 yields -1.4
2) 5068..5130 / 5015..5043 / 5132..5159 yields -0.5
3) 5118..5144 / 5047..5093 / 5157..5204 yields -1.0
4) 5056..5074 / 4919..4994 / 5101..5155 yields -0.7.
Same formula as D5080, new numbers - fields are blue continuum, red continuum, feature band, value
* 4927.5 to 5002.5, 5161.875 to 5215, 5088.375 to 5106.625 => -1.03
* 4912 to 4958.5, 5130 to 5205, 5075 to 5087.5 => -0.34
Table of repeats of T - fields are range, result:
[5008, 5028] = 65.5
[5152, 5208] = 61.4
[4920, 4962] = 73.2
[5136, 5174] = 62.3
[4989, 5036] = 67.5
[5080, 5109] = 68.2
